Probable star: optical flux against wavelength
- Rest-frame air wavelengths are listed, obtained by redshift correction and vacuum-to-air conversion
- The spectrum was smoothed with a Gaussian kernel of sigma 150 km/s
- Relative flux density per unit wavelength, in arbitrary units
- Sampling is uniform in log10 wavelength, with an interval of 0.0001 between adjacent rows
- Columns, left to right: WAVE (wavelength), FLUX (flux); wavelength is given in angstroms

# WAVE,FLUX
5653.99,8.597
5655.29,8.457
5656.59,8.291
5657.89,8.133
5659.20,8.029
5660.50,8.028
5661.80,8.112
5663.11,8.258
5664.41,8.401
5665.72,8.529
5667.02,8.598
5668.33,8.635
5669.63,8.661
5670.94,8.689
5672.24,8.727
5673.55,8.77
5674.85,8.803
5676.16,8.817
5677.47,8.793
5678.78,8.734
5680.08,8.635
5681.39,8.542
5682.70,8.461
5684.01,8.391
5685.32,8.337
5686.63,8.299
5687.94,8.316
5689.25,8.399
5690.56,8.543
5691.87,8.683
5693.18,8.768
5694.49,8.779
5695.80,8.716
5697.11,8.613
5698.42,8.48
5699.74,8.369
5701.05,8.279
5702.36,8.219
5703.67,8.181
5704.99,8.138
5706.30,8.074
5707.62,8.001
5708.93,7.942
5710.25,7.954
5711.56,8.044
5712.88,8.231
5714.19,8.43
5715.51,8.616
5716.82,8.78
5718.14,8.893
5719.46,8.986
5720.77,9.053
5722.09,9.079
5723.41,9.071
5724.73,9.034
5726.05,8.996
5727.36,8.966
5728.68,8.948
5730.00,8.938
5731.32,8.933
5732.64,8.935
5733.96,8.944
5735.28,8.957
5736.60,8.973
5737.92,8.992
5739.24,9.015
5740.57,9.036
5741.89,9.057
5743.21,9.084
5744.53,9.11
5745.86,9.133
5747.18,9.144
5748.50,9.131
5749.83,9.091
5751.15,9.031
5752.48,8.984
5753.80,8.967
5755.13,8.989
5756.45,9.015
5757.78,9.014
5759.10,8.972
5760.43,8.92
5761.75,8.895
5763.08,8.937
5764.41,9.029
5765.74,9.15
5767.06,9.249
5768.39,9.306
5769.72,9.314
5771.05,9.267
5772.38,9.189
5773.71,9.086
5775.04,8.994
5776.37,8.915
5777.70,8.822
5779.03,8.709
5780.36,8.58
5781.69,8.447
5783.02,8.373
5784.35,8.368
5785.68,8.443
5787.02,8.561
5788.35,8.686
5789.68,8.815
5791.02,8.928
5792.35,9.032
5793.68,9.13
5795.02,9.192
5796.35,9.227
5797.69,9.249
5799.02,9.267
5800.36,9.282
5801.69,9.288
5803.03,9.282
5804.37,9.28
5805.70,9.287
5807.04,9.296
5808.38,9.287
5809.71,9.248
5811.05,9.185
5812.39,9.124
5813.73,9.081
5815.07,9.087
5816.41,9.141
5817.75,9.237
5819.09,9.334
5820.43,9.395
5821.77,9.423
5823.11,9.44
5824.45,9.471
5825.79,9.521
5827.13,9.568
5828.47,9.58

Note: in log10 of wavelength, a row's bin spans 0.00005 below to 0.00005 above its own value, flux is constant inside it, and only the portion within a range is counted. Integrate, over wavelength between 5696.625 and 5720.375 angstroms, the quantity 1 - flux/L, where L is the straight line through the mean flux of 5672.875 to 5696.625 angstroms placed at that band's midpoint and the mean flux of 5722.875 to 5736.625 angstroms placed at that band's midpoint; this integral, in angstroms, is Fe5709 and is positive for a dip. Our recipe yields 1.20 angstroms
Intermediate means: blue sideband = 8.6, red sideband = 8.97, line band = 8.35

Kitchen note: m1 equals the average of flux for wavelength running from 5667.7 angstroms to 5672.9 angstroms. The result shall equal 8.68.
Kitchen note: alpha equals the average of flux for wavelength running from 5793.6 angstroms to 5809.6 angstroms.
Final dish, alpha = 9.26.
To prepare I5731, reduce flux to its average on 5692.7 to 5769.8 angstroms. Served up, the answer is 8.81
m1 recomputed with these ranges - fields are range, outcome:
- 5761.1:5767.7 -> 9.05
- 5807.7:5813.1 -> 9.21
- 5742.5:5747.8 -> 9.12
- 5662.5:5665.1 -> 8.33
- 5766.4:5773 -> 9.26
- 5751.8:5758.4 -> 8.99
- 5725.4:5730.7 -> 8.97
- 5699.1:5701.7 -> 8.33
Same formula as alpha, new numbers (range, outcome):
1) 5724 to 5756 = 9.02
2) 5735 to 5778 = 9.06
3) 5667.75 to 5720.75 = 8.5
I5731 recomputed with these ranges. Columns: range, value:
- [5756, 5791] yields 8.89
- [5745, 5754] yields 9.07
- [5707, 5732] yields 8.68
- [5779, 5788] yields 8.49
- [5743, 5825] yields 9.06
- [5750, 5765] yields 8.98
